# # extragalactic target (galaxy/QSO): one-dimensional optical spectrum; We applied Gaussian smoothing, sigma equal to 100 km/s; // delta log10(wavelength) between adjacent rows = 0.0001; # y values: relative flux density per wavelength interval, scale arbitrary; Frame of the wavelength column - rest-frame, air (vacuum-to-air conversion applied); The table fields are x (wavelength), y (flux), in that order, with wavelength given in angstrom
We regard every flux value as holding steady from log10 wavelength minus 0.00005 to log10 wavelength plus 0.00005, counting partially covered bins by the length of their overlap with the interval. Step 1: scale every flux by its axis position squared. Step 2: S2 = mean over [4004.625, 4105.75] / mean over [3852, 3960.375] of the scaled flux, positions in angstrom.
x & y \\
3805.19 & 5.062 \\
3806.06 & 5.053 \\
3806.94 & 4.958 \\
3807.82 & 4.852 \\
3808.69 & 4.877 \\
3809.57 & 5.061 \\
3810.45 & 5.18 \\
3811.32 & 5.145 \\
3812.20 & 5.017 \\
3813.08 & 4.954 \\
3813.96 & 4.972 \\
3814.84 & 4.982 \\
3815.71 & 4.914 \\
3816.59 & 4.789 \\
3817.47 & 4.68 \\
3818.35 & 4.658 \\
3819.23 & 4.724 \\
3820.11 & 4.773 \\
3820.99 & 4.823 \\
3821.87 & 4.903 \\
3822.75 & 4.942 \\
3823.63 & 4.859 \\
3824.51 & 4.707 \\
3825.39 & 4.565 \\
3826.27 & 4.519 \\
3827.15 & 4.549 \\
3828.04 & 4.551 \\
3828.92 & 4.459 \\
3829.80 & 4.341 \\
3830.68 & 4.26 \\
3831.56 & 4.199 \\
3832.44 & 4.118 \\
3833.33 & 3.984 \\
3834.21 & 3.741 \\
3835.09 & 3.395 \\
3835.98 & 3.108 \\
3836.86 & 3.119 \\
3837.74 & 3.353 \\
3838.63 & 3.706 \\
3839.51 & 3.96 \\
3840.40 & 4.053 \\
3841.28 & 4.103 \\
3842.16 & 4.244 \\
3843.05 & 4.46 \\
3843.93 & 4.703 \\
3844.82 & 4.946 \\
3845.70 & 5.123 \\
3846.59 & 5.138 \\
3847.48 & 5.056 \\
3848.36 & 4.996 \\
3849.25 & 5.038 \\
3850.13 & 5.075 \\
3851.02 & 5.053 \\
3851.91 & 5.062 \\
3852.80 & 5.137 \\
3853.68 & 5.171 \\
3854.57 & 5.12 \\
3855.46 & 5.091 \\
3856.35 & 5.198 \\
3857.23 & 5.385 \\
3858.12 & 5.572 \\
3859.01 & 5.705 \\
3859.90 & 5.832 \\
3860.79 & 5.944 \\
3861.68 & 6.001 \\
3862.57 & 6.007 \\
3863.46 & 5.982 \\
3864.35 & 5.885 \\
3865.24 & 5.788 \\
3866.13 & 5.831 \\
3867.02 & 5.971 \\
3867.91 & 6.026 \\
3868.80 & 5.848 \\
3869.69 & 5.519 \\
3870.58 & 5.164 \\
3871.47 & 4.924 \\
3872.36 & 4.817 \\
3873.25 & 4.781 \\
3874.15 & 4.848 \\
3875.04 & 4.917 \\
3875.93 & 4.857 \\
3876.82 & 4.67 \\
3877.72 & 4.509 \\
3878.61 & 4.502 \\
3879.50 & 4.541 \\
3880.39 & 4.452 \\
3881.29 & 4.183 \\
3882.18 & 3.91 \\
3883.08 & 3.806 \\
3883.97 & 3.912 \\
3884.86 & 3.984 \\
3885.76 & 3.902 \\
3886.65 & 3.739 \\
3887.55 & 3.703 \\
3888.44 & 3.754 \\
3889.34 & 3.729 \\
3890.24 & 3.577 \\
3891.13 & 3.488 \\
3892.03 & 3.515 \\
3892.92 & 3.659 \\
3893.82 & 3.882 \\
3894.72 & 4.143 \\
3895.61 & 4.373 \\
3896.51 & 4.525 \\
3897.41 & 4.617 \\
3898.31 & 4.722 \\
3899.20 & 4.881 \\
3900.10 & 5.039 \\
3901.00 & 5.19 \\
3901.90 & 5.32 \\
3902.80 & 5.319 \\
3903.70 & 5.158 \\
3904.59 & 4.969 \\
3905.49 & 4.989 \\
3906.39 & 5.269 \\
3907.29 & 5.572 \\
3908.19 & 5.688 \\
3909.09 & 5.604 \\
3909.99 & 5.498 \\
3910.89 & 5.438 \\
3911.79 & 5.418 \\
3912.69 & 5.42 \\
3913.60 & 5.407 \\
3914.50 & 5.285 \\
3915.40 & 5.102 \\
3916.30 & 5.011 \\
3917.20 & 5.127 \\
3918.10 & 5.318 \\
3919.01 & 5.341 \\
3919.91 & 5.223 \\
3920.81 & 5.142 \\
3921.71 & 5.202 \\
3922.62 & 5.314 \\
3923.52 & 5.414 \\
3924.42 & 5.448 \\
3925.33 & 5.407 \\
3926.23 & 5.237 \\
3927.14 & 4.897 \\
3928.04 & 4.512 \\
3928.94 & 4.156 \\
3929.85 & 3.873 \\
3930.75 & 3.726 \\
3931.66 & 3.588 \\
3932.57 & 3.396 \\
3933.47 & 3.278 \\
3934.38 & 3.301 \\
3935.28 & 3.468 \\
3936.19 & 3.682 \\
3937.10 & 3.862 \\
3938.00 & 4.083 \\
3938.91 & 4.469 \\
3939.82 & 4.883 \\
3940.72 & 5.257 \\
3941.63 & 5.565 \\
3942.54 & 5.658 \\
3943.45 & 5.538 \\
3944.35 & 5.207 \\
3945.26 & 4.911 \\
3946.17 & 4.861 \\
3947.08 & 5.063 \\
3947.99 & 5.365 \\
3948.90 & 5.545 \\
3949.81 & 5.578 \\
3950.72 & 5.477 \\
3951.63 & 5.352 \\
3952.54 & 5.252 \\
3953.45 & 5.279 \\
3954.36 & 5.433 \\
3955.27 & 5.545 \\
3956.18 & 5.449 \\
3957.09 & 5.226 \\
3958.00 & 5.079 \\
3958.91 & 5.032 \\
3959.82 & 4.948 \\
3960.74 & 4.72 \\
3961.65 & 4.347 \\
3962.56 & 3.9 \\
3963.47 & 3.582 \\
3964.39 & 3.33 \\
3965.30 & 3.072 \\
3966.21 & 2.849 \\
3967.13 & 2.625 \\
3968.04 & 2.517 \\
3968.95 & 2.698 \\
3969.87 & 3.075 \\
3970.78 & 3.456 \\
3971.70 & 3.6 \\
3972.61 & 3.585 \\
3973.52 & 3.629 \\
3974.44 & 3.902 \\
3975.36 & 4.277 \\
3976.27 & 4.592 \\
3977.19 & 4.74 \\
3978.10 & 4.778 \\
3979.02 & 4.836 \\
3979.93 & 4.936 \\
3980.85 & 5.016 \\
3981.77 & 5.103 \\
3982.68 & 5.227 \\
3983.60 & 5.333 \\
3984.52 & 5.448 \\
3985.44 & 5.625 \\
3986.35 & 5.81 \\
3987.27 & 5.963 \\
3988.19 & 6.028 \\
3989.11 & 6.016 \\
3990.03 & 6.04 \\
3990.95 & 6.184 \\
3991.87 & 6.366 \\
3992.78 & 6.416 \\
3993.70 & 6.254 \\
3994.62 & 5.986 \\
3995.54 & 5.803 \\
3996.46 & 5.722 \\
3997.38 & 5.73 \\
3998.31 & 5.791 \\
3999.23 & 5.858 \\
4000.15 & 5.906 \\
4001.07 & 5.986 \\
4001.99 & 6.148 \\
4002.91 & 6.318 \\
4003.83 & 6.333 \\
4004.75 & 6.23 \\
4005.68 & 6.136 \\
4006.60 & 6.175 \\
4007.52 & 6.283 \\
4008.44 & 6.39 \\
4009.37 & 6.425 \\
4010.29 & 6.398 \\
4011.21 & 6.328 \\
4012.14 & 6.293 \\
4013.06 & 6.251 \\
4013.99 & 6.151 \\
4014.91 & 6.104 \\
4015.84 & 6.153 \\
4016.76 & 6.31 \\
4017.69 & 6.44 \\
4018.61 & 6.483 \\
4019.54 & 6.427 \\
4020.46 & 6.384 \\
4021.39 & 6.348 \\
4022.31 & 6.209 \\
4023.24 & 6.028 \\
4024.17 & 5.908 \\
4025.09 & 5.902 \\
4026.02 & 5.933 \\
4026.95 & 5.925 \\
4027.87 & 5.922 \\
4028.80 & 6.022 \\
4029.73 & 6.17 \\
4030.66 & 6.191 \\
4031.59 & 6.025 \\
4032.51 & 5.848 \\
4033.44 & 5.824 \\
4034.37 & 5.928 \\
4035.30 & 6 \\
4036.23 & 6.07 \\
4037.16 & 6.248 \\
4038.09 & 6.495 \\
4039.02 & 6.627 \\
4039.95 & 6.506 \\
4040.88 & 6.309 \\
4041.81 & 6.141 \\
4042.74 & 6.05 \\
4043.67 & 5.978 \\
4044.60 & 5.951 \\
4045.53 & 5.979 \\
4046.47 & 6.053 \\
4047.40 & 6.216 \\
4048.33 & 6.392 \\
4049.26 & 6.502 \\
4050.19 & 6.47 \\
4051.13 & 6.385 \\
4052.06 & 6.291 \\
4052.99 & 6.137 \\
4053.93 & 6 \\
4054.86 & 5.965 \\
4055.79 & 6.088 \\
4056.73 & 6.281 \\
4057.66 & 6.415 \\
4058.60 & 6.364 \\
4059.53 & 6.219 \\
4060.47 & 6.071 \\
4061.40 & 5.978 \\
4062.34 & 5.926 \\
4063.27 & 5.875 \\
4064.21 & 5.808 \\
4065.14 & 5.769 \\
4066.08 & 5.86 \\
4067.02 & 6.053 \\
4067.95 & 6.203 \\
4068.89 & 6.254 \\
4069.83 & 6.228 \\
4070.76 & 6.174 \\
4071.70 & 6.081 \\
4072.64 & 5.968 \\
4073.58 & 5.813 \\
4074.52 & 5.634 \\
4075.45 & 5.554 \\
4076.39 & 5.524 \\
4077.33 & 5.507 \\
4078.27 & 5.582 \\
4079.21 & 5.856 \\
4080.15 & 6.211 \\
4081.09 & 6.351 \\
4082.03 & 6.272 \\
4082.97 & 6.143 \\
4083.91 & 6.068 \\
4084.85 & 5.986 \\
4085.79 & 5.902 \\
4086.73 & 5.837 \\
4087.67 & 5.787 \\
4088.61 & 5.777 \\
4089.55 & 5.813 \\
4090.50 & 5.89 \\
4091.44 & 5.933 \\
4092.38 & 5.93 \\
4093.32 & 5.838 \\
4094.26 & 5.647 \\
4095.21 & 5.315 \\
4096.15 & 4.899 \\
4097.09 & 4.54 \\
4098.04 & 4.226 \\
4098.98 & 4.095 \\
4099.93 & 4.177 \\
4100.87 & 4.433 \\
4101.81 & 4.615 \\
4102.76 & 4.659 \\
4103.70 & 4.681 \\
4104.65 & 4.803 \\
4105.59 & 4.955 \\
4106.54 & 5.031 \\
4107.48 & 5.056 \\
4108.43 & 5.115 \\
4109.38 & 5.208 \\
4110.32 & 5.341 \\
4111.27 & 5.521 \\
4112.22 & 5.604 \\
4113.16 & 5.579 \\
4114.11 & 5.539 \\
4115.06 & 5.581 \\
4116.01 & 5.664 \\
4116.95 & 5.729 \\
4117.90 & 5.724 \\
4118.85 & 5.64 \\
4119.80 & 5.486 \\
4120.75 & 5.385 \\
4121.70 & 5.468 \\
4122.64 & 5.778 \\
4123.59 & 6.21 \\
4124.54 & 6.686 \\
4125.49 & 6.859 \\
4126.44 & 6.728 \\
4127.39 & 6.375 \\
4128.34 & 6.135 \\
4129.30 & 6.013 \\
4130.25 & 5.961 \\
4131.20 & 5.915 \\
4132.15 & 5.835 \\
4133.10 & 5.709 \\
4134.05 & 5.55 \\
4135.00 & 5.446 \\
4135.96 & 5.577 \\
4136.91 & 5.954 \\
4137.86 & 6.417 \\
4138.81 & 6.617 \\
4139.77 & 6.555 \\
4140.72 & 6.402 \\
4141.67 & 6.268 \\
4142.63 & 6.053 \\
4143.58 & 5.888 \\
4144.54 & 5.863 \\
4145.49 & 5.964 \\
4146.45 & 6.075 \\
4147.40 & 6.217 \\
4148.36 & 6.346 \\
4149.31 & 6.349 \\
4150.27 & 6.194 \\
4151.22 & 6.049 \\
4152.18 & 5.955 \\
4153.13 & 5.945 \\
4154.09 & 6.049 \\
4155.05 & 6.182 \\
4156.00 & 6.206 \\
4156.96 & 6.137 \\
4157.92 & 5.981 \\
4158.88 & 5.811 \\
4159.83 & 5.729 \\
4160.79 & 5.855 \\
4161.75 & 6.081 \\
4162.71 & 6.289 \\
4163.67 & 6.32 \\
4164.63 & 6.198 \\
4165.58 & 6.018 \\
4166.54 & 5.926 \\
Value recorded 1.3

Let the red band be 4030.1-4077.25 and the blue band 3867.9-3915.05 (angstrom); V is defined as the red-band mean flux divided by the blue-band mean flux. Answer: 1.30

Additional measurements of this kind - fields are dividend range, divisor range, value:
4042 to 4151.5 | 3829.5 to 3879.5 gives 1.19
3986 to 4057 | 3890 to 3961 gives 1.26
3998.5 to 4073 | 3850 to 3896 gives 1.28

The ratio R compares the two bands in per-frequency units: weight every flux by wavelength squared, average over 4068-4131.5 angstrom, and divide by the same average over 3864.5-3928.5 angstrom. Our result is 1.28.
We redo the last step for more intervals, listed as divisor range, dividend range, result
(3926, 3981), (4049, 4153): 1.42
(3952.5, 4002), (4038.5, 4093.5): 1.29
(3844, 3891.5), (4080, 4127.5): 1.26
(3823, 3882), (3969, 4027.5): 1.26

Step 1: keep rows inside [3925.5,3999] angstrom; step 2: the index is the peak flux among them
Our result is 6.416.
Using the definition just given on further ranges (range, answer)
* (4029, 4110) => 6.627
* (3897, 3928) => 5.688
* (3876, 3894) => 4.67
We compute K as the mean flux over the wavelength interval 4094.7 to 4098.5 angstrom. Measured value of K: 4.74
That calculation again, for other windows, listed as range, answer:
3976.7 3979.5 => 4.79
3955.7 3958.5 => 5.26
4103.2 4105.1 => 4.74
